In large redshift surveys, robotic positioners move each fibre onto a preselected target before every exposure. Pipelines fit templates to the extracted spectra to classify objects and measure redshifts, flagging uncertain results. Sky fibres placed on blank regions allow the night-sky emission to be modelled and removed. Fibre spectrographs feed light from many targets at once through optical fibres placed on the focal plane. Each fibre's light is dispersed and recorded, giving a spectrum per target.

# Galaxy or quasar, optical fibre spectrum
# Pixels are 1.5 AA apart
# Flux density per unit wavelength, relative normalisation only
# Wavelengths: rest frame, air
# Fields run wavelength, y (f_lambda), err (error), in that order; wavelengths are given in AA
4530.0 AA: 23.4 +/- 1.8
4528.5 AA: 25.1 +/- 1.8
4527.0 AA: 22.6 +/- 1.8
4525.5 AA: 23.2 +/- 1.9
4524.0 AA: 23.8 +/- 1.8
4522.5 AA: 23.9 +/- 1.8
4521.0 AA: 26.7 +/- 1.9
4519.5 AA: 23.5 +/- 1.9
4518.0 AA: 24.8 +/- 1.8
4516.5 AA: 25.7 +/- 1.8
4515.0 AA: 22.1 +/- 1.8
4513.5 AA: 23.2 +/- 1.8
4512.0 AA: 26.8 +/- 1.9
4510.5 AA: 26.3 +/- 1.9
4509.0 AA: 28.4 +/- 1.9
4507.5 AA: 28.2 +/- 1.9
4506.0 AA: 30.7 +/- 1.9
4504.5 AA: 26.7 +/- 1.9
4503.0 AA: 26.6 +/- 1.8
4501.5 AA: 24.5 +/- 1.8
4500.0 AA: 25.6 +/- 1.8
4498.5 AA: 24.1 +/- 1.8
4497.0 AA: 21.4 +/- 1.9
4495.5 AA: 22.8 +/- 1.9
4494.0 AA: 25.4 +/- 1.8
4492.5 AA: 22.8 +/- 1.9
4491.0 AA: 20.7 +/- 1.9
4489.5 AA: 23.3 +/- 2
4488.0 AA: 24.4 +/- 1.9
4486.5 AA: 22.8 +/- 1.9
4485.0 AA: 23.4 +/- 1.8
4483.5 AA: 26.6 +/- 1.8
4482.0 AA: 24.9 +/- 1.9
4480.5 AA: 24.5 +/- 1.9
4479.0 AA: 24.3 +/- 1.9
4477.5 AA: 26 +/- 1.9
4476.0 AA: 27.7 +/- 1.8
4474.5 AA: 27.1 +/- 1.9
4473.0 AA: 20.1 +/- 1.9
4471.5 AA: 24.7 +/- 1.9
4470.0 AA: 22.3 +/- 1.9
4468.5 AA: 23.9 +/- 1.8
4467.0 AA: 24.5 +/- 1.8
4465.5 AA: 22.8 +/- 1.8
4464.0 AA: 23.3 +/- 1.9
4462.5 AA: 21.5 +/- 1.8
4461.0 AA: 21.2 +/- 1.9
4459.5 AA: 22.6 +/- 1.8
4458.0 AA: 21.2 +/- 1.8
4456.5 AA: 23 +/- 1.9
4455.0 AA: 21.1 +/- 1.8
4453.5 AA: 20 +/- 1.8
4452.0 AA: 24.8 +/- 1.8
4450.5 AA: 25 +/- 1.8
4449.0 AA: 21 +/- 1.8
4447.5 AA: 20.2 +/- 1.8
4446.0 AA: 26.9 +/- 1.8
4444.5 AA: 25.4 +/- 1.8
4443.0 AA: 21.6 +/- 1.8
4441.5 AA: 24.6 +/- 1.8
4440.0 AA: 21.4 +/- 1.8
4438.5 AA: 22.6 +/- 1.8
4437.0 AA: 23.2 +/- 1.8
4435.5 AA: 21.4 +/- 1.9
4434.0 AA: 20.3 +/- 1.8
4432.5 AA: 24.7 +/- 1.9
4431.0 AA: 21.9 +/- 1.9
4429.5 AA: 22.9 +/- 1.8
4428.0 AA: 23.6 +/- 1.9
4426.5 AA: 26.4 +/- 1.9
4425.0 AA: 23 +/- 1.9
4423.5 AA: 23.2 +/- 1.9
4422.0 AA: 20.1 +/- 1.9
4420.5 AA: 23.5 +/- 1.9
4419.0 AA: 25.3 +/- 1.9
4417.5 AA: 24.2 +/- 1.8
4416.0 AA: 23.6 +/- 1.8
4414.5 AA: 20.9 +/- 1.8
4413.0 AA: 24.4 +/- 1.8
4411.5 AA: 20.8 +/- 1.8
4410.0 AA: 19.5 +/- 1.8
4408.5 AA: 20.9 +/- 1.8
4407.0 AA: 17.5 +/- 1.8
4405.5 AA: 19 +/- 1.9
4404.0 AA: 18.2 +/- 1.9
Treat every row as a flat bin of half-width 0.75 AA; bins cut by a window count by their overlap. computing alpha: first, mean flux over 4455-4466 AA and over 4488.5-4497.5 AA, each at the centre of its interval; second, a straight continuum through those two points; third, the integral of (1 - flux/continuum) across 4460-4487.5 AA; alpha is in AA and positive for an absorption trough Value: -1.9 AA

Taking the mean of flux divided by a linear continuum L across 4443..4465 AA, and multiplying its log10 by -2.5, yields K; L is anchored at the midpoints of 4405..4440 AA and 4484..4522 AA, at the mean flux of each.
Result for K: 0.03 mag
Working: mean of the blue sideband 22.3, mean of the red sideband 24.8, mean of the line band 22.6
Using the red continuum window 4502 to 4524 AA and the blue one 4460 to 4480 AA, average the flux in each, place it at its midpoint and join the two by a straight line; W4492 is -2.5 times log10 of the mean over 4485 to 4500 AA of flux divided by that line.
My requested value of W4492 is 0.08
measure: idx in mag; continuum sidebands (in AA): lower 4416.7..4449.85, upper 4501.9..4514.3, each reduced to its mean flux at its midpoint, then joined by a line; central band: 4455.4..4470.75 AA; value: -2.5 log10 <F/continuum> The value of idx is 0.09 mag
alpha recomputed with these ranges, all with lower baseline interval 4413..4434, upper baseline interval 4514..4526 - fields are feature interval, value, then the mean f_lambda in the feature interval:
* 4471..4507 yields -1.1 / 24.7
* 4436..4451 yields 0.2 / 23.1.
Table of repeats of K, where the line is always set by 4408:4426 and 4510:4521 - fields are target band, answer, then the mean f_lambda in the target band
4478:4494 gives 0.01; 23.9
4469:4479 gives -0.04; 24.6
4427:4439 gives 0.01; 22.7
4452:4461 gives 0.08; 21.8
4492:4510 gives -0.05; 25.6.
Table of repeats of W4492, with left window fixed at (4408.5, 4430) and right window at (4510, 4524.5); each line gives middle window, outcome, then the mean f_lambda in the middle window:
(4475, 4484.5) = -0.07 mag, 25.6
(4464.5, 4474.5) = 0.02 mag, 23.4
